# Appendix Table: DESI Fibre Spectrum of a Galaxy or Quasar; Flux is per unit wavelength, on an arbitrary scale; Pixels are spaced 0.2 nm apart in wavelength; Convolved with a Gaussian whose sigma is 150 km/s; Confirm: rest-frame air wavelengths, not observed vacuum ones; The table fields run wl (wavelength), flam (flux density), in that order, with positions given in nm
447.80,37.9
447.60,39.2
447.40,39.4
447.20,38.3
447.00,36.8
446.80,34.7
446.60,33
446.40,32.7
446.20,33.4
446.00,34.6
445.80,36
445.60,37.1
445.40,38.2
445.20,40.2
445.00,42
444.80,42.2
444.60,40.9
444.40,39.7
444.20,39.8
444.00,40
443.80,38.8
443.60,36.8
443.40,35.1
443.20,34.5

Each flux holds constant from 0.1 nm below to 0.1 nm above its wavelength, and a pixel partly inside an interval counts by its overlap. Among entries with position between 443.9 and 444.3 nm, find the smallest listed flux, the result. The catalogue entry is 39.8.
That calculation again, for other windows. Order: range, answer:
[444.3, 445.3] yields 39.7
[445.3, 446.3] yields 33.4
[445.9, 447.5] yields 32.7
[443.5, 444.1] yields 36.8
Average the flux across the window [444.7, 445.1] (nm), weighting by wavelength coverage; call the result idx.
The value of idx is 42.1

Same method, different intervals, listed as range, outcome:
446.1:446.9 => 33.5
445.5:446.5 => 34.8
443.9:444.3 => 39.9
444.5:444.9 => 41.5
